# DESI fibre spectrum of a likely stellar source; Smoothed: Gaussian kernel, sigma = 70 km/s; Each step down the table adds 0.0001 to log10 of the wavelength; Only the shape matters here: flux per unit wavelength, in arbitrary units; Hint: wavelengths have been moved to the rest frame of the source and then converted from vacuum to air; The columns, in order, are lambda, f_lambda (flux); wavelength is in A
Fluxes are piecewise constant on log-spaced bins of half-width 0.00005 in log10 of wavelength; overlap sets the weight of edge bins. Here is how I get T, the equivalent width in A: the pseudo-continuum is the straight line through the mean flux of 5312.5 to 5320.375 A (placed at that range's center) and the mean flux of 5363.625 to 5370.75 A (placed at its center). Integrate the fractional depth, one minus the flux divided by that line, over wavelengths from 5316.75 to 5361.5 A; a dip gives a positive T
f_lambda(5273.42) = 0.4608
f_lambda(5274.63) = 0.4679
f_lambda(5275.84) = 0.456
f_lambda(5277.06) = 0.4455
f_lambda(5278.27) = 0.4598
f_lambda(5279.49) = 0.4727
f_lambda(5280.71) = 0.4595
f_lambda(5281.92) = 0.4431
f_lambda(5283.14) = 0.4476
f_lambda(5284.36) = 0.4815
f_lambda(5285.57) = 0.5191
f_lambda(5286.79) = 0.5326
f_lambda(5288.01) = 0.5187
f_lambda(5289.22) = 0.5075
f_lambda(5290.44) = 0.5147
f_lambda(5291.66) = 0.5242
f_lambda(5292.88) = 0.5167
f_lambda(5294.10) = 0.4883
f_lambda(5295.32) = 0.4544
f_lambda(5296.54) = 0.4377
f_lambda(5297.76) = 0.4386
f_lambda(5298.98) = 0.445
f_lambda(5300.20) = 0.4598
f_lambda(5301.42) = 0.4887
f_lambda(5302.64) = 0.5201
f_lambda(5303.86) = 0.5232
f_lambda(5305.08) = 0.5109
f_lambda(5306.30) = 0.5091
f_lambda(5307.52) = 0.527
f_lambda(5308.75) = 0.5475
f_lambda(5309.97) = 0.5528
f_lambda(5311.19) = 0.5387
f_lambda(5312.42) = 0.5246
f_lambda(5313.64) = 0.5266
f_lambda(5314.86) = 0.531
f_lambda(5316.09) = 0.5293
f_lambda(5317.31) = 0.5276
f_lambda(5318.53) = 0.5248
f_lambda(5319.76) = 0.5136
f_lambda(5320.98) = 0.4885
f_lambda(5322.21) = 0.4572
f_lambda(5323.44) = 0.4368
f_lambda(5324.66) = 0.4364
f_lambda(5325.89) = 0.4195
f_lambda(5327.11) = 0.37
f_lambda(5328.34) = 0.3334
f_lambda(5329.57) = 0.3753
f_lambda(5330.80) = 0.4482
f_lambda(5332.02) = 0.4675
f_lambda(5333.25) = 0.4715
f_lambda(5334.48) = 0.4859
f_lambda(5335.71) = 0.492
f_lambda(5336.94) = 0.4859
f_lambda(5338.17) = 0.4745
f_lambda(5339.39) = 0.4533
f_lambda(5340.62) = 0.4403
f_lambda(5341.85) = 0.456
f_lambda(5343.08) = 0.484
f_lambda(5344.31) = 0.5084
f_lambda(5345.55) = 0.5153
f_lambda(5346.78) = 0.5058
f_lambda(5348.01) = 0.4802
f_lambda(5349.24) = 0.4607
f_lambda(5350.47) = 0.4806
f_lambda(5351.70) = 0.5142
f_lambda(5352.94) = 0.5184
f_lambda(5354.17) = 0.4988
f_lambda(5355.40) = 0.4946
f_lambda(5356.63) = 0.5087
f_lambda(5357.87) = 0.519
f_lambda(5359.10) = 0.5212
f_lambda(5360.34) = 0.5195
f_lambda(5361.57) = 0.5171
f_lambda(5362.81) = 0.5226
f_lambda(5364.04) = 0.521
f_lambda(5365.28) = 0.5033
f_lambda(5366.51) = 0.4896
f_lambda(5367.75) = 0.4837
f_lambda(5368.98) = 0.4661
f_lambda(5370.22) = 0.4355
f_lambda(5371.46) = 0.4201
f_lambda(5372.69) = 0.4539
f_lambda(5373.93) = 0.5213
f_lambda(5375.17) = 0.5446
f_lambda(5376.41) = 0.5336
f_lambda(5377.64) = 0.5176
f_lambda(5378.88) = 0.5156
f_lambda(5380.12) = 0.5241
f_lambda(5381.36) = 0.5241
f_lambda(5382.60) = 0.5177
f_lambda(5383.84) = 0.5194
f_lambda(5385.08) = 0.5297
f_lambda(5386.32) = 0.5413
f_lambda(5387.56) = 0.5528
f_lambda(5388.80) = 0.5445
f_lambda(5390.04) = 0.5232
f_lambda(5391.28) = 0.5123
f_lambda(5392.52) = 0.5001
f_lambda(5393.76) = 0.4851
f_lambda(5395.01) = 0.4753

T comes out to 2.7 A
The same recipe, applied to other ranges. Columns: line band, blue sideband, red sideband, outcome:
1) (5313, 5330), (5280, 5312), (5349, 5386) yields 1.2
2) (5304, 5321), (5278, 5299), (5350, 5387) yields -1.3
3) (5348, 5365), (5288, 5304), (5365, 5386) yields -0.3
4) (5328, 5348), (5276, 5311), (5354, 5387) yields 1.4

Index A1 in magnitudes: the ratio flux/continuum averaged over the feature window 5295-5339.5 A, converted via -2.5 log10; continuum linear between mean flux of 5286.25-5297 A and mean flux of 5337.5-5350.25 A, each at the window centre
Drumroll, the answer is 0.02 mag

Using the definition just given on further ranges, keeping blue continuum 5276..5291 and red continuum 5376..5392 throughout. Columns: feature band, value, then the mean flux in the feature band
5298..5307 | 0.00 mag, 0.492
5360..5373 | 0.07 mag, 0.485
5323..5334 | 0.20 mag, 0.418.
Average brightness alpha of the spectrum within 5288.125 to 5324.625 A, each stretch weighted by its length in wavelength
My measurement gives 0.501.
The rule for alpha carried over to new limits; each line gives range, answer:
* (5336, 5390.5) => 0.501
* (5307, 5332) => 0.48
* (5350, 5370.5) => 0.502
